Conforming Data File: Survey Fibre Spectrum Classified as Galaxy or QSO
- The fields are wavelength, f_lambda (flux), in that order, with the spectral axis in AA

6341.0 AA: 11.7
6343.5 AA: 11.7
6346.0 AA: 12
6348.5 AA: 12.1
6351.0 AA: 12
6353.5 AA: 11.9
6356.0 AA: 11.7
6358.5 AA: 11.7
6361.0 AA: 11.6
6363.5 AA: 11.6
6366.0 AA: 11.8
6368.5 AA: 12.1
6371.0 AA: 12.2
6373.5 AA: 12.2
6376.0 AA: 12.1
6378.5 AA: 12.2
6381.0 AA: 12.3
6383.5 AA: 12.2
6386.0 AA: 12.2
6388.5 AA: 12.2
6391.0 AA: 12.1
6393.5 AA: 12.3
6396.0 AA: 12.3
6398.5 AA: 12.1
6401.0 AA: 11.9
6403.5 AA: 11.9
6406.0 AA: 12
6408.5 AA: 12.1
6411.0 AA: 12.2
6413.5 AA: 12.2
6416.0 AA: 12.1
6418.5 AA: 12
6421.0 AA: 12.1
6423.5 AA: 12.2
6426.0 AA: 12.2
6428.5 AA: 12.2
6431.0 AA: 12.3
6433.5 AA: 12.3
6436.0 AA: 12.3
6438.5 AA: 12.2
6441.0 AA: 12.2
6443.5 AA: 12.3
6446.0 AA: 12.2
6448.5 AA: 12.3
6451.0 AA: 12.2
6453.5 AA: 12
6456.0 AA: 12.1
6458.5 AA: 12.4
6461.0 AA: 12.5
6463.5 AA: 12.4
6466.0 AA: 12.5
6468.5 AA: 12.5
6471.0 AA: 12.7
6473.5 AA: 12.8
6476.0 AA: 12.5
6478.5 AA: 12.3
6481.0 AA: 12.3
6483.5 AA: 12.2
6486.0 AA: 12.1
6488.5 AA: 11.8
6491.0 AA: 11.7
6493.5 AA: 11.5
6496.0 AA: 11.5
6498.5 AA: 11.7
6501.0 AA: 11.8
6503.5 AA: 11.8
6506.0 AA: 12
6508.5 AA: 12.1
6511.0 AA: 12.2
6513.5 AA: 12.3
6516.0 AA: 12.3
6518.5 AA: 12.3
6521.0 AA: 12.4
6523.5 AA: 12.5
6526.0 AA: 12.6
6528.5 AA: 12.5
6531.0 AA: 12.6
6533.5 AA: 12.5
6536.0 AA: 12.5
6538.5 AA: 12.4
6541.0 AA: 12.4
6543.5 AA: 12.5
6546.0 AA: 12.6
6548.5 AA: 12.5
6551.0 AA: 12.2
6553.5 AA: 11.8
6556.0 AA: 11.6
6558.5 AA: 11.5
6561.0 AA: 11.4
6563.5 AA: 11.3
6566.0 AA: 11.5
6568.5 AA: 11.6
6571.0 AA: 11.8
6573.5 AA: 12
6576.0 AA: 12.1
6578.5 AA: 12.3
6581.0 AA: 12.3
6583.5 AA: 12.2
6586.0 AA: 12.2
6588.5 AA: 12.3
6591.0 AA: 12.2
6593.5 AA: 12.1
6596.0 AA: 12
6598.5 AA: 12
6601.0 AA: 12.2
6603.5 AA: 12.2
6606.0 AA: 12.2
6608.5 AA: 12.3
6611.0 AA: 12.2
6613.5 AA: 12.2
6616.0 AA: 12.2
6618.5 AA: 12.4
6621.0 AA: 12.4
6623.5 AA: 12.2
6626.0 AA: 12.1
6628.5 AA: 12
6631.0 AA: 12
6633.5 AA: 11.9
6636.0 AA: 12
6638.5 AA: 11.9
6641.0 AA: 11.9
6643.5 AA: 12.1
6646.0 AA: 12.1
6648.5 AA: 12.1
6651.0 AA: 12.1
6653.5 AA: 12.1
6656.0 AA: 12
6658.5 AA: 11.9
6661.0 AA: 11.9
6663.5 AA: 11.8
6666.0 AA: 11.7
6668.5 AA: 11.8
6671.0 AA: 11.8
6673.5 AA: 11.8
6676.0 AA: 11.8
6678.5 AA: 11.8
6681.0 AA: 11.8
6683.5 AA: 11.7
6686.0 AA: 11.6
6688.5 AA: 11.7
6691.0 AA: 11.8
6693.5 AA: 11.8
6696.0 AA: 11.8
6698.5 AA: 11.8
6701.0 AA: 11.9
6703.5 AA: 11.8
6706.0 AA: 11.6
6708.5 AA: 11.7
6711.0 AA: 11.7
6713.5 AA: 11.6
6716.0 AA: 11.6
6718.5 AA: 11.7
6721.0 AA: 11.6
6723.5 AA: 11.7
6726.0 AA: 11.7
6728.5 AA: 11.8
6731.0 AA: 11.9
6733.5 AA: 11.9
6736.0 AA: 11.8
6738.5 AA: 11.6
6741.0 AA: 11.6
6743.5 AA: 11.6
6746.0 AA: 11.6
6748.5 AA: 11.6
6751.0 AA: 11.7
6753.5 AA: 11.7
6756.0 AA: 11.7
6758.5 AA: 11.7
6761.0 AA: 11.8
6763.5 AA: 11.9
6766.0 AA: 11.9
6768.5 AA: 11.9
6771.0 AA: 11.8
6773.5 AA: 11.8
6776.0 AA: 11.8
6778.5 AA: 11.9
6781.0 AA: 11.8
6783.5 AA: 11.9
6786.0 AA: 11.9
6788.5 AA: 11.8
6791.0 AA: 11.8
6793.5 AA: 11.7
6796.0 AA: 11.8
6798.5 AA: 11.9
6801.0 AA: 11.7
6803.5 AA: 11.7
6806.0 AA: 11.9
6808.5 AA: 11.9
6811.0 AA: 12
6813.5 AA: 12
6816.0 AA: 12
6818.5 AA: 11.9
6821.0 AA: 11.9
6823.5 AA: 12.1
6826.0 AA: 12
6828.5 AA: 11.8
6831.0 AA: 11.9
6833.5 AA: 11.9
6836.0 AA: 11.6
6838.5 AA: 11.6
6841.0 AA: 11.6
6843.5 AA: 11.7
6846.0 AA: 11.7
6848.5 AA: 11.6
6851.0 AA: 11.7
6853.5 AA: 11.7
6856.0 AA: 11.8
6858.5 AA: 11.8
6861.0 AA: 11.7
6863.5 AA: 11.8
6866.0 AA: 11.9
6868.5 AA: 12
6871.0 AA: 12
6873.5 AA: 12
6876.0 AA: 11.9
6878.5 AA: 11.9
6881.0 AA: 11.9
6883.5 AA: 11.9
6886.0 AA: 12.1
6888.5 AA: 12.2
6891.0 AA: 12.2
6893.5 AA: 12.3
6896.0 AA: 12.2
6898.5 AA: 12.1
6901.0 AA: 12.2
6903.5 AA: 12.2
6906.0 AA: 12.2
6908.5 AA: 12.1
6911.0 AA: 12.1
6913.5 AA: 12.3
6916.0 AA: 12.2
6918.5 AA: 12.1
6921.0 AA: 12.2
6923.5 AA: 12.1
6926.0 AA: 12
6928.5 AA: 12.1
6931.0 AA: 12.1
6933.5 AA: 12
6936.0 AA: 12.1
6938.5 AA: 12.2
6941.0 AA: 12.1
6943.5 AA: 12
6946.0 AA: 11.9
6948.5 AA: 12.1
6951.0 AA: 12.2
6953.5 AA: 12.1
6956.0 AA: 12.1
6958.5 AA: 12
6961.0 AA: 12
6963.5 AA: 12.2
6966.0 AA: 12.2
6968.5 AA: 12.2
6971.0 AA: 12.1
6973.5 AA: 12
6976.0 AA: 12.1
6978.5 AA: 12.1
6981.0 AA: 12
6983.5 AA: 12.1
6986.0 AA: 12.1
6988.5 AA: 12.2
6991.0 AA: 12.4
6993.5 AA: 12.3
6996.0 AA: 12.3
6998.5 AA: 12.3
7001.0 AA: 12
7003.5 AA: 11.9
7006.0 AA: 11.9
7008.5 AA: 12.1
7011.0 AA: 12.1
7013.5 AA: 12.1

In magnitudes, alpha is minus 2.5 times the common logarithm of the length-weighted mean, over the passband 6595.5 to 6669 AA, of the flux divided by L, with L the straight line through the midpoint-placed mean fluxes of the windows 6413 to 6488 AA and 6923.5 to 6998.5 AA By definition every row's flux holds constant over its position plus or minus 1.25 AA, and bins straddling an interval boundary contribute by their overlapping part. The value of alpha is 0.01 mag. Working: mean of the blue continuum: 12.3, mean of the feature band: 12.1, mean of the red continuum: 12.1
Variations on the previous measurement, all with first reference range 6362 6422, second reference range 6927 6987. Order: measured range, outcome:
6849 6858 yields 0.03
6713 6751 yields 0.04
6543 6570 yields 0.02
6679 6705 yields 0.03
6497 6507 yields 0.03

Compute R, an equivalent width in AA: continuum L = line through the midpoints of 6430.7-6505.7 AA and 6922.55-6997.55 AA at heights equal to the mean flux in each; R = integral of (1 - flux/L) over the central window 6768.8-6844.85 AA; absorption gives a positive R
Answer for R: 1.9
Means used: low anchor 12.2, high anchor 12.1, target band 11.8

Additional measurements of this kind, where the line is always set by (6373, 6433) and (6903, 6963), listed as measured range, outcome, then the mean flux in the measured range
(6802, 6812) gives 0.20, 11.9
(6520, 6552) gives -0.90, 12.5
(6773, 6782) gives 0.22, 11.8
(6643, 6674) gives 0.49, 11.9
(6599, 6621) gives -0.19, 12.2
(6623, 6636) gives 0.11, 12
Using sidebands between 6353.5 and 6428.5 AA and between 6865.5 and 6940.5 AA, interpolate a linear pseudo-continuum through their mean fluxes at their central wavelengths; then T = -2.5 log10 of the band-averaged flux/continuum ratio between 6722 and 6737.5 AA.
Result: 0.03 mag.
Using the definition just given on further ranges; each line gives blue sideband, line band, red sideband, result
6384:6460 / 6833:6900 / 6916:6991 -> 0.021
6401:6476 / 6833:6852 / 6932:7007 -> 0.043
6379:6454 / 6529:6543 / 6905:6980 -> -0.029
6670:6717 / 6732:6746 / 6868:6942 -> 0.012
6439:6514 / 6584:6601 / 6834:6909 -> -0.005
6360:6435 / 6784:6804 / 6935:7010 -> 0.029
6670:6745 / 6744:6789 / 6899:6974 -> 0.004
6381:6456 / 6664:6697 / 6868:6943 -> 0.034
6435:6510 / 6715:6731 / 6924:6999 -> 0.040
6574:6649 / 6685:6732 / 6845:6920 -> 0.033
